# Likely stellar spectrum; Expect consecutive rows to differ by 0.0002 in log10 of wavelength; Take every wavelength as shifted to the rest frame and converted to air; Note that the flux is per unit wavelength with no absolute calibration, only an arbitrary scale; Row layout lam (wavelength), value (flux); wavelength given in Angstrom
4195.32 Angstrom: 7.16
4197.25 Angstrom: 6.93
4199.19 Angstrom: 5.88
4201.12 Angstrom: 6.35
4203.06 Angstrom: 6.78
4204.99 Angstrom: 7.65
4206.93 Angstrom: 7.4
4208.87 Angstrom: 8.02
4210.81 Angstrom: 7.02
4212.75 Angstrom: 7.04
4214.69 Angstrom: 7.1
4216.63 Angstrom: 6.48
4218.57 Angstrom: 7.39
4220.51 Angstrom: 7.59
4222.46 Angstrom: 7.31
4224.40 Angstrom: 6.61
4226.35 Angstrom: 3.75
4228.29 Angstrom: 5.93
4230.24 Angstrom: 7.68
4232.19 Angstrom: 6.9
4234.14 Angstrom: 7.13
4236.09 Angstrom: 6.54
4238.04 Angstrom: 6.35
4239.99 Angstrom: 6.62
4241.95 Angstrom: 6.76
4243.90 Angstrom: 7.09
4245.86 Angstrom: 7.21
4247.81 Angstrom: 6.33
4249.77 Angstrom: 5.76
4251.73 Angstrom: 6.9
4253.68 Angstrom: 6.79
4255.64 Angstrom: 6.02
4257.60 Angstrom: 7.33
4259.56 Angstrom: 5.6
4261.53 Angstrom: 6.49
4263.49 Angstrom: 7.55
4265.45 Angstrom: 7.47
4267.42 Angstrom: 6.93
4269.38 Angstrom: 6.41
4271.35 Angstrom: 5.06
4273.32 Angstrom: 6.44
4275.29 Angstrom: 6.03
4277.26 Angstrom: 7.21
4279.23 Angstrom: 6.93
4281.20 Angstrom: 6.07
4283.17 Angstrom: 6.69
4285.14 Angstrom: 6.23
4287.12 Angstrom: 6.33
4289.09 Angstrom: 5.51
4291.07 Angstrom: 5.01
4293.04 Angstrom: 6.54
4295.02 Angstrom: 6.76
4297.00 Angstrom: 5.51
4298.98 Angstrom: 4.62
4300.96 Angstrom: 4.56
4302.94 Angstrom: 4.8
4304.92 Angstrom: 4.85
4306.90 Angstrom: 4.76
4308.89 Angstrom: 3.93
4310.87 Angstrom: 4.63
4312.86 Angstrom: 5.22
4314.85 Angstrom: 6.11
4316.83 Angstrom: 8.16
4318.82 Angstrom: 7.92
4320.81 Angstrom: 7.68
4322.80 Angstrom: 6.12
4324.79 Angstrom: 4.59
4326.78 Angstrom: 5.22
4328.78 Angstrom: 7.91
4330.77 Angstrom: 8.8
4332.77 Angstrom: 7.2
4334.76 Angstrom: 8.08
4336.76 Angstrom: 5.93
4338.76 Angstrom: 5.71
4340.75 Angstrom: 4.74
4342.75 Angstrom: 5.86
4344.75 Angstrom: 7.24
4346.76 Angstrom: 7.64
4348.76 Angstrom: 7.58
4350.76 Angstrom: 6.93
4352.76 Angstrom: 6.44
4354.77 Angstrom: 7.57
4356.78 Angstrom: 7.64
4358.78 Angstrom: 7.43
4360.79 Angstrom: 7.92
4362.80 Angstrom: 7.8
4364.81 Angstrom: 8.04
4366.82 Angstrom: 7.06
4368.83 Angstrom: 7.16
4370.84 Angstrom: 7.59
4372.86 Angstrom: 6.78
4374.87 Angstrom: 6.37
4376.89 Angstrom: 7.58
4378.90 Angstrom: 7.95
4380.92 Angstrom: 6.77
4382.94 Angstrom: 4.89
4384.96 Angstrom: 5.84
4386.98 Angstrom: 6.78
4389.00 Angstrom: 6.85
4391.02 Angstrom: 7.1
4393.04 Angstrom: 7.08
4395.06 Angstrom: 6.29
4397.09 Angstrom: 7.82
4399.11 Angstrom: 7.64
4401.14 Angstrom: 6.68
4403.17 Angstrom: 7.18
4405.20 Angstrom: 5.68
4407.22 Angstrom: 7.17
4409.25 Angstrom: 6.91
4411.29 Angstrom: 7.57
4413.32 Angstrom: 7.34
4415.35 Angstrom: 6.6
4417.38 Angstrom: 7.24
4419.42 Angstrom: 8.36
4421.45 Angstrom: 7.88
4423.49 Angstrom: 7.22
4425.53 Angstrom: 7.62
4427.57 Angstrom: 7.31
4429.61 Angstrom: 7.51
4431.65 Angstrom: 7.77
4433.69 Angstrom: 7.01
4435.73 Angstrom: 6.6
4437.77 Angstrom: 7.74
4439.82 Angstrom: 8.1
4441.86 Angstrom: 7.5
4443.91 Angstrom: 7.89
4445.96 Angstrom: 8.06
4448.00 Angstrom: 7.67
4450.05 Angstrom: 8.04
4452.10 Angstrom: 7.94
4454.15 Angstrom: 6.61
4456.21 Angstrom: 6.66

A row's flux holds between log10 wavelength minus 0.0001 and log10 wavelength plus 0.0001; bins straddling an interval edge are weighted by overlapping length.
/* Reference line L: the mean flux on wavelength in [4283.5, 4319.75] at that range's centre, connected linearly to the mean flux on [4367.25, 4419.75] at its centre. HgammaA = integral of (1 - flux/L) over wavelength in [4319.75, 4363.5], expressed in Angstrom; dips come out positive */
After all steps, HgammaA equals -4.81 Angstrom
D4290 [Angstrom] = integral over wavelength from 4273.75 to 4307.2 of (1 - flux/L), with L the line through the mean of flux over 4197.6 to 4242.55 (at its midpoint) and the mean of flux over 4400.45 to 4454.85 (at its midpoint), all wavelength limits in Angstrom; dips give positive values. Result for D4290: 5.6 Angstrom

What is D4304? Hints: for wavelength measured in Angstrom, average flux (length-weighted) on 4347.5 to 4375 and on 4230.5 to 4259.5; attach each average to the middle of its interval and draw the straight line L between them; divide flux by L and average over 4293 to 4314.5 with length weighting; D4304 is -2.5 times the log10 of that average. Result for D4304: 0.352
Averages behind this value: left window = 6.69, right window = 7.34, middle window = 5.07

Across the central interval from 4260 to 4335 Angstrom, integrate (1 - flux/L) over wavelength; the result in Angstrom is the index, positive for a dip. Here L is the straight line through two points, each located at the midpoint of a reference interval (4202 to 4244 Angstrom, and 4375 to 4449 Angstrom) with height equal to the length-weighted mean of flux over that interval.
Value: 8.5 Angstrom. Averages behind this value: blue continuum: 6.86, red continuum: 7.19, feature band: 6.2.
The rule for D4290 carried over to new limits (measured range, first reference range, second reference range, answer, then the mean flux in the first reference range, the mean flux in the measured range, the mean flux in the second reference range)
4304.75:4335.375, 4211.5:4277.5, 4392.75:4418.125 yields 2.12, 6.64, 6.34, 7.01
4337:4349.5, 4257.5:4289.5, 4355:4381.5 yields 1.32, 6.48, 6.41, 7.41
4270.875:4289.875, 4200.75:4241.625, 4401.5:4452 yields 1.95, 6.84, 6.29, 7.42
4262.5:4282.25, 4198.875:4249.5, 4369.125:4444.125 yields 0.80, 6.8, 6.61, 7.13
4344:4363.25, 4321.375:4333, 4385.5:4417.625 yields -1.85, 6.64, 7.41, 6.97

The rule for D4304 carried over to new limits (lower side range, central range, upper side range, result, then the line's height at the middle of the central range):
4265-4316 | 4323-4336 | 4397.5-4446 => -0.11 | 6.25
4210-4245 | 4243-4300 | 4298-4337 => 0.01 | 6.41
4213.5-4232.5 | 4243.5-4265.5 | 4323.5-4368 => 0.01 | 6.75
